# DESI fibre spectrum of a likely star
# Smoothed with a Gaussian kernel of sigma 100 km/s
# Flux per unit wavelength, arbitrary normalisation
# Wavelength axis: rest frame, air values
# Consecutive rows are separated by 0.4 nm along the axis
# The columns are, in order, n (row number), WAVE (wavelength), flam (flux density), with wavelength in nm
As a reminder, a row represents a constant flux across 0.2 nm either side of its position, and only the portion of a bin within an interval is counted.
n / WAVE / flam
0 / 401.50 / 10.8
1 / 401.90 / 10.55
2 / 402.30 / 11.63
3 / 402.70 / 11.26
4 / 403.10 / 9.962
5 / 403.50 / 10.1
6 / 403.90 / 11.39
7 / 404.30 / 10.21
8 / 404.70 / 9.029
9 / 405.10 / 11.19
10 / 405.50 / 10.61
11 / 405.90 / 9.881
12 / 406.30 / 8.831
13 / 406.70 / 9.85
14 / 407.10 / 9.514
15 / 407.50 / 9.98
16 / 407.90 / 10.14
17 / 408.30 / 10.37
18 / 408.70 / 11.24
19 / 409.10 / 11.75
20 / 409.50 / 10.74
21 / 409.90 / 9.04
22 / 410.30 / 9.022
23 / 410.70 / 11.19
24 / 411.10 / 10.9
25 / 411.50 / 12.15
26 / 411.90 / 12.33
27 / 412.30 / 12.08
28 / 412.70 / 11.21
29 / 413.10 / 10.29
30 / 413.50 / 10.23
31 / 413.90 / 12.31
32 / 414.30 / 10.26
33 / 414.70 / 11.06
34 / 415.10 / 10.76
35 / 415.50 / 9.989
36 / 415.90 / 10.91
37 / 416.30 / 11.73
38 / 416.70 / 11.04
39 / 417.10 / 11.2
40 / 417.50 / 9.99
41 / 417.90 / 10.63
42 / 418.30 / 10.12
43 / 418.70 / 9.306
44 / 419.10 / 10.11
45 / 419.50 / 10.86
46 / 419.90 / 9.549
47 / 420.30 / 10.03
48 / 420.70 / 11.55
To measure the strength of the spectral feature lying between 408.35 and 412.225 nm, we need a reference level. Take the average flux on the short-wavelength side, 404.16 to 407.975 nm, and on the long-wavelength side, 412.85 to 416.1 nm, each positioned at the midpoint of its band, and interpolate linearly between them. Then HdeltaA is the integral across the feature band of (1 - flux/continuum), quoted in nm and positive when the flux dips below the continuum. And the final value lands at -0.23 nm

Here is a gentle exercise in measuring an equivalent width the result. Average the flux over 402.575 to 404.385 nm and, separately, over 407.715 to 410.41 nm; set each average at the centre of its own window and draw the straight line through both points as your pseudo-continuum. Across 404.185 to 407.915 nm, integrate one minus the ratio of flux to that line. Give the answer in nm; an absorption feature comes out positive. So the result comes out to 0.206 nm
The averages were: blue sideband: 10.6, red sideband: 10.4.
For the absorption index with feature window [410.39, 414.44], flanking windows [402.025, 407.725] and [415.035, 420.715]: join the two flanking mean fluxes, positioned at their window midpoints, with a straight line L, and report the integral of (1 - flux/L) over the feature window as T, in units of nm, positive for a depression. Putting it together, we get -0.34 nm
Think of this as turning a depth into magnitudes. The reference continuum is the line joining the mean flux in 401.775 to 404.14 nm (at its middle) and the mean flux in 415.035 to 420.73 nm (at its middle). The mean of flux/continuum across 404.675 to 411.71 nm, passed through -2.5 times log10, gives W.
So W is 0.04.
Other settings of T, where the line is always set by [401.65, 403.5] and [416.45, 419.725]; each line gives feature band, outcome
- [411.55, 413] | -0.17 nm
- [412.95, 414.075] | -0.04 nm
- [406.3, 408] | 0.15 nm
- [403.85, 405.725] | 0.05 nm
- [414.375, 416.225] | -0.04 nm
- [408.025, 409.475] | -0.05 nm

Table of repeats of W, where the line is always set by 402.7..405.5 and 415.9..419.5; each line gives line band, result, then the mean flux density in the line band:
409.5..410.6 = 0.101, 9.54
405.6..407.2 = 0.091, 9.59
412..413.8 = -0.061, 11.1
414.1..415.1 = -0.016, 10.7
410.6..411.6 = -0.088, 11.4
